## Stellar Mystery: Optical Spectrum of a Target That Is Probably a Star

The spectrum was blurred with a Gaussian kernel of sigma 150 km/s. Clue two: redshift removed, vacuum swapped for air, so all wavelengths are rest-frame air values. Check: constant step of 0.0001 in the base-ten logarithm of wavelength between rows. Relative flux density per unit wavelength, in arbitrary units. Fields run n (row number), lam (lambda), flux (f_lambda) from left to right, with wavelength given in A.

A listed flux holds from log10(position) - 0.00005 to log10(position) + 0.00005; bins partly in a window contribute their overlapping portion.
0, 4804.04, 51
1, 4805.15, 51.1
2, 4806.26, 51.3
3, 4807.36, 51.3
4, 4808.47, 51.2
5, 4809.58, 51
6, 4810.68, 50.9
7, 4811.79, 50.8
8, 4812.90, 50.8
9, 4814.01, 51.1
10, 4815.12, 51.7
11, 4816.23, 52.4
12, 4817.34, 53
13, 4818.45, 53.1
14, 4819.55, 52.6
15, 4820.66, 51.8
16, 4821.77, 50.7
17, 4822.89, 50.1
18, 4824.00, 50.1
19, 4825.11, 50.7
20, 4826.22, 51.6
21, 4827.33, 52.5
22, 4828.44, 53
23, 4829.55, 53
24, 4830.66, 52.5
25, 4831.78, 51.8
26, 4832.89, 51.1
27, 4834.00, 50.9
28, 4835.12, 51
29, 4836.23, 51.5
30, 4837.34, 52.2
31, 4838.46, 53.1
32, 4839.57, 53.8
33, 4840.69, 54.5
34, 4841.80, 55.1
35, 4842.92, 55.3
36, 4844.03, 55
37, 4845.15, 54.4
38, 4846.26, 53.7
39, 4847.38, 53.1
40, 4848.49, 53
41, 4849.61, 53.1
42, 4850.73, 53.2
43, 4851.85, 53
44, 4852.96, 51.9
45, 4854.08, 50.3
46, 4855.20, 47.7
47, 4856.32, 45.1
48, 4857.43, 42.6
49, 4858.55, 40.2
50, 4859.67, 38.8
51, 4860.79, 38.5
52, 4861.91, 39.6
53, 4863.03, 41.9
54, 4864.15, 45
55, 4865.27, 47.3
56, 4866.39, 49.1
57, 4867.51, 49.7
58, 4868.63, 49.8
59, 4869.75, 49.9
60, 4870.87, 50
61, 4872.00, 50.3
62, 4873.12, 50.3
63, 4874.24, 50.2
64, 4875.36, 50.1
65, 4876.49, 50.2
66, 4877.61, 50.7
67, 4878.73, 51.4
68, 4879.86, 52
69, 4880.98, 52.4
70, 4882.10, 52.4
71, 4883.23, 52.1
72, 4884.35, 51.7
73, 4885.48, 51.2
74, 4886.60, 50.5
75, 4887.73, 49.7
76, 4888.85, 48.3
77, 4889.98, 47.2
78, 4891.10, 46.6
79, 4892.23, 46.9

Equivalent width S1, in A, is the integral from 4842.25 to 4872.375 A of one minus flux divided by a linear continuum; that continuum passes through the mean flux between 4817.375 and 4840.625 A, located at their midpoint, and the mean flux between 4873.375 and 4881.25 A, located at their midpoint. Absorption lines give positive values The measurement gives 1.6 A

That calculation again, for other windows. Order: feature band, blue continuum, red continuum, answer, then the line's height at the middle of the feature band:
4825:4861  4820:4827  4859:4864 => -4.5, 45.4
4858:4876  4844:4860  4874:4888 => 1.5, 50.4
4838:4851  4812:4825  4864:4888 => -0.8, 51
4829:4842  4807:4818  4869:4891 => -0.4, 51.1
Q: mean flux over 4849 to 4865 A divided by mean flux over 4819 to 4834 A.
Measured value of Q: 0.89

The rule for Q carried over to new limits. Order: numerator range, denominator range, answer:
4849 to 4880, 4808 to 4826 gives 0.93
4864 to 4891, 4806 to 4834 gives 0.97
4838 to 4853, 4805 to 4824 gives 1.05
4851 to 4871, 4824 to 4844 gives 0.88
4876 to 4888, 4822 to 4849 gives 0.98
